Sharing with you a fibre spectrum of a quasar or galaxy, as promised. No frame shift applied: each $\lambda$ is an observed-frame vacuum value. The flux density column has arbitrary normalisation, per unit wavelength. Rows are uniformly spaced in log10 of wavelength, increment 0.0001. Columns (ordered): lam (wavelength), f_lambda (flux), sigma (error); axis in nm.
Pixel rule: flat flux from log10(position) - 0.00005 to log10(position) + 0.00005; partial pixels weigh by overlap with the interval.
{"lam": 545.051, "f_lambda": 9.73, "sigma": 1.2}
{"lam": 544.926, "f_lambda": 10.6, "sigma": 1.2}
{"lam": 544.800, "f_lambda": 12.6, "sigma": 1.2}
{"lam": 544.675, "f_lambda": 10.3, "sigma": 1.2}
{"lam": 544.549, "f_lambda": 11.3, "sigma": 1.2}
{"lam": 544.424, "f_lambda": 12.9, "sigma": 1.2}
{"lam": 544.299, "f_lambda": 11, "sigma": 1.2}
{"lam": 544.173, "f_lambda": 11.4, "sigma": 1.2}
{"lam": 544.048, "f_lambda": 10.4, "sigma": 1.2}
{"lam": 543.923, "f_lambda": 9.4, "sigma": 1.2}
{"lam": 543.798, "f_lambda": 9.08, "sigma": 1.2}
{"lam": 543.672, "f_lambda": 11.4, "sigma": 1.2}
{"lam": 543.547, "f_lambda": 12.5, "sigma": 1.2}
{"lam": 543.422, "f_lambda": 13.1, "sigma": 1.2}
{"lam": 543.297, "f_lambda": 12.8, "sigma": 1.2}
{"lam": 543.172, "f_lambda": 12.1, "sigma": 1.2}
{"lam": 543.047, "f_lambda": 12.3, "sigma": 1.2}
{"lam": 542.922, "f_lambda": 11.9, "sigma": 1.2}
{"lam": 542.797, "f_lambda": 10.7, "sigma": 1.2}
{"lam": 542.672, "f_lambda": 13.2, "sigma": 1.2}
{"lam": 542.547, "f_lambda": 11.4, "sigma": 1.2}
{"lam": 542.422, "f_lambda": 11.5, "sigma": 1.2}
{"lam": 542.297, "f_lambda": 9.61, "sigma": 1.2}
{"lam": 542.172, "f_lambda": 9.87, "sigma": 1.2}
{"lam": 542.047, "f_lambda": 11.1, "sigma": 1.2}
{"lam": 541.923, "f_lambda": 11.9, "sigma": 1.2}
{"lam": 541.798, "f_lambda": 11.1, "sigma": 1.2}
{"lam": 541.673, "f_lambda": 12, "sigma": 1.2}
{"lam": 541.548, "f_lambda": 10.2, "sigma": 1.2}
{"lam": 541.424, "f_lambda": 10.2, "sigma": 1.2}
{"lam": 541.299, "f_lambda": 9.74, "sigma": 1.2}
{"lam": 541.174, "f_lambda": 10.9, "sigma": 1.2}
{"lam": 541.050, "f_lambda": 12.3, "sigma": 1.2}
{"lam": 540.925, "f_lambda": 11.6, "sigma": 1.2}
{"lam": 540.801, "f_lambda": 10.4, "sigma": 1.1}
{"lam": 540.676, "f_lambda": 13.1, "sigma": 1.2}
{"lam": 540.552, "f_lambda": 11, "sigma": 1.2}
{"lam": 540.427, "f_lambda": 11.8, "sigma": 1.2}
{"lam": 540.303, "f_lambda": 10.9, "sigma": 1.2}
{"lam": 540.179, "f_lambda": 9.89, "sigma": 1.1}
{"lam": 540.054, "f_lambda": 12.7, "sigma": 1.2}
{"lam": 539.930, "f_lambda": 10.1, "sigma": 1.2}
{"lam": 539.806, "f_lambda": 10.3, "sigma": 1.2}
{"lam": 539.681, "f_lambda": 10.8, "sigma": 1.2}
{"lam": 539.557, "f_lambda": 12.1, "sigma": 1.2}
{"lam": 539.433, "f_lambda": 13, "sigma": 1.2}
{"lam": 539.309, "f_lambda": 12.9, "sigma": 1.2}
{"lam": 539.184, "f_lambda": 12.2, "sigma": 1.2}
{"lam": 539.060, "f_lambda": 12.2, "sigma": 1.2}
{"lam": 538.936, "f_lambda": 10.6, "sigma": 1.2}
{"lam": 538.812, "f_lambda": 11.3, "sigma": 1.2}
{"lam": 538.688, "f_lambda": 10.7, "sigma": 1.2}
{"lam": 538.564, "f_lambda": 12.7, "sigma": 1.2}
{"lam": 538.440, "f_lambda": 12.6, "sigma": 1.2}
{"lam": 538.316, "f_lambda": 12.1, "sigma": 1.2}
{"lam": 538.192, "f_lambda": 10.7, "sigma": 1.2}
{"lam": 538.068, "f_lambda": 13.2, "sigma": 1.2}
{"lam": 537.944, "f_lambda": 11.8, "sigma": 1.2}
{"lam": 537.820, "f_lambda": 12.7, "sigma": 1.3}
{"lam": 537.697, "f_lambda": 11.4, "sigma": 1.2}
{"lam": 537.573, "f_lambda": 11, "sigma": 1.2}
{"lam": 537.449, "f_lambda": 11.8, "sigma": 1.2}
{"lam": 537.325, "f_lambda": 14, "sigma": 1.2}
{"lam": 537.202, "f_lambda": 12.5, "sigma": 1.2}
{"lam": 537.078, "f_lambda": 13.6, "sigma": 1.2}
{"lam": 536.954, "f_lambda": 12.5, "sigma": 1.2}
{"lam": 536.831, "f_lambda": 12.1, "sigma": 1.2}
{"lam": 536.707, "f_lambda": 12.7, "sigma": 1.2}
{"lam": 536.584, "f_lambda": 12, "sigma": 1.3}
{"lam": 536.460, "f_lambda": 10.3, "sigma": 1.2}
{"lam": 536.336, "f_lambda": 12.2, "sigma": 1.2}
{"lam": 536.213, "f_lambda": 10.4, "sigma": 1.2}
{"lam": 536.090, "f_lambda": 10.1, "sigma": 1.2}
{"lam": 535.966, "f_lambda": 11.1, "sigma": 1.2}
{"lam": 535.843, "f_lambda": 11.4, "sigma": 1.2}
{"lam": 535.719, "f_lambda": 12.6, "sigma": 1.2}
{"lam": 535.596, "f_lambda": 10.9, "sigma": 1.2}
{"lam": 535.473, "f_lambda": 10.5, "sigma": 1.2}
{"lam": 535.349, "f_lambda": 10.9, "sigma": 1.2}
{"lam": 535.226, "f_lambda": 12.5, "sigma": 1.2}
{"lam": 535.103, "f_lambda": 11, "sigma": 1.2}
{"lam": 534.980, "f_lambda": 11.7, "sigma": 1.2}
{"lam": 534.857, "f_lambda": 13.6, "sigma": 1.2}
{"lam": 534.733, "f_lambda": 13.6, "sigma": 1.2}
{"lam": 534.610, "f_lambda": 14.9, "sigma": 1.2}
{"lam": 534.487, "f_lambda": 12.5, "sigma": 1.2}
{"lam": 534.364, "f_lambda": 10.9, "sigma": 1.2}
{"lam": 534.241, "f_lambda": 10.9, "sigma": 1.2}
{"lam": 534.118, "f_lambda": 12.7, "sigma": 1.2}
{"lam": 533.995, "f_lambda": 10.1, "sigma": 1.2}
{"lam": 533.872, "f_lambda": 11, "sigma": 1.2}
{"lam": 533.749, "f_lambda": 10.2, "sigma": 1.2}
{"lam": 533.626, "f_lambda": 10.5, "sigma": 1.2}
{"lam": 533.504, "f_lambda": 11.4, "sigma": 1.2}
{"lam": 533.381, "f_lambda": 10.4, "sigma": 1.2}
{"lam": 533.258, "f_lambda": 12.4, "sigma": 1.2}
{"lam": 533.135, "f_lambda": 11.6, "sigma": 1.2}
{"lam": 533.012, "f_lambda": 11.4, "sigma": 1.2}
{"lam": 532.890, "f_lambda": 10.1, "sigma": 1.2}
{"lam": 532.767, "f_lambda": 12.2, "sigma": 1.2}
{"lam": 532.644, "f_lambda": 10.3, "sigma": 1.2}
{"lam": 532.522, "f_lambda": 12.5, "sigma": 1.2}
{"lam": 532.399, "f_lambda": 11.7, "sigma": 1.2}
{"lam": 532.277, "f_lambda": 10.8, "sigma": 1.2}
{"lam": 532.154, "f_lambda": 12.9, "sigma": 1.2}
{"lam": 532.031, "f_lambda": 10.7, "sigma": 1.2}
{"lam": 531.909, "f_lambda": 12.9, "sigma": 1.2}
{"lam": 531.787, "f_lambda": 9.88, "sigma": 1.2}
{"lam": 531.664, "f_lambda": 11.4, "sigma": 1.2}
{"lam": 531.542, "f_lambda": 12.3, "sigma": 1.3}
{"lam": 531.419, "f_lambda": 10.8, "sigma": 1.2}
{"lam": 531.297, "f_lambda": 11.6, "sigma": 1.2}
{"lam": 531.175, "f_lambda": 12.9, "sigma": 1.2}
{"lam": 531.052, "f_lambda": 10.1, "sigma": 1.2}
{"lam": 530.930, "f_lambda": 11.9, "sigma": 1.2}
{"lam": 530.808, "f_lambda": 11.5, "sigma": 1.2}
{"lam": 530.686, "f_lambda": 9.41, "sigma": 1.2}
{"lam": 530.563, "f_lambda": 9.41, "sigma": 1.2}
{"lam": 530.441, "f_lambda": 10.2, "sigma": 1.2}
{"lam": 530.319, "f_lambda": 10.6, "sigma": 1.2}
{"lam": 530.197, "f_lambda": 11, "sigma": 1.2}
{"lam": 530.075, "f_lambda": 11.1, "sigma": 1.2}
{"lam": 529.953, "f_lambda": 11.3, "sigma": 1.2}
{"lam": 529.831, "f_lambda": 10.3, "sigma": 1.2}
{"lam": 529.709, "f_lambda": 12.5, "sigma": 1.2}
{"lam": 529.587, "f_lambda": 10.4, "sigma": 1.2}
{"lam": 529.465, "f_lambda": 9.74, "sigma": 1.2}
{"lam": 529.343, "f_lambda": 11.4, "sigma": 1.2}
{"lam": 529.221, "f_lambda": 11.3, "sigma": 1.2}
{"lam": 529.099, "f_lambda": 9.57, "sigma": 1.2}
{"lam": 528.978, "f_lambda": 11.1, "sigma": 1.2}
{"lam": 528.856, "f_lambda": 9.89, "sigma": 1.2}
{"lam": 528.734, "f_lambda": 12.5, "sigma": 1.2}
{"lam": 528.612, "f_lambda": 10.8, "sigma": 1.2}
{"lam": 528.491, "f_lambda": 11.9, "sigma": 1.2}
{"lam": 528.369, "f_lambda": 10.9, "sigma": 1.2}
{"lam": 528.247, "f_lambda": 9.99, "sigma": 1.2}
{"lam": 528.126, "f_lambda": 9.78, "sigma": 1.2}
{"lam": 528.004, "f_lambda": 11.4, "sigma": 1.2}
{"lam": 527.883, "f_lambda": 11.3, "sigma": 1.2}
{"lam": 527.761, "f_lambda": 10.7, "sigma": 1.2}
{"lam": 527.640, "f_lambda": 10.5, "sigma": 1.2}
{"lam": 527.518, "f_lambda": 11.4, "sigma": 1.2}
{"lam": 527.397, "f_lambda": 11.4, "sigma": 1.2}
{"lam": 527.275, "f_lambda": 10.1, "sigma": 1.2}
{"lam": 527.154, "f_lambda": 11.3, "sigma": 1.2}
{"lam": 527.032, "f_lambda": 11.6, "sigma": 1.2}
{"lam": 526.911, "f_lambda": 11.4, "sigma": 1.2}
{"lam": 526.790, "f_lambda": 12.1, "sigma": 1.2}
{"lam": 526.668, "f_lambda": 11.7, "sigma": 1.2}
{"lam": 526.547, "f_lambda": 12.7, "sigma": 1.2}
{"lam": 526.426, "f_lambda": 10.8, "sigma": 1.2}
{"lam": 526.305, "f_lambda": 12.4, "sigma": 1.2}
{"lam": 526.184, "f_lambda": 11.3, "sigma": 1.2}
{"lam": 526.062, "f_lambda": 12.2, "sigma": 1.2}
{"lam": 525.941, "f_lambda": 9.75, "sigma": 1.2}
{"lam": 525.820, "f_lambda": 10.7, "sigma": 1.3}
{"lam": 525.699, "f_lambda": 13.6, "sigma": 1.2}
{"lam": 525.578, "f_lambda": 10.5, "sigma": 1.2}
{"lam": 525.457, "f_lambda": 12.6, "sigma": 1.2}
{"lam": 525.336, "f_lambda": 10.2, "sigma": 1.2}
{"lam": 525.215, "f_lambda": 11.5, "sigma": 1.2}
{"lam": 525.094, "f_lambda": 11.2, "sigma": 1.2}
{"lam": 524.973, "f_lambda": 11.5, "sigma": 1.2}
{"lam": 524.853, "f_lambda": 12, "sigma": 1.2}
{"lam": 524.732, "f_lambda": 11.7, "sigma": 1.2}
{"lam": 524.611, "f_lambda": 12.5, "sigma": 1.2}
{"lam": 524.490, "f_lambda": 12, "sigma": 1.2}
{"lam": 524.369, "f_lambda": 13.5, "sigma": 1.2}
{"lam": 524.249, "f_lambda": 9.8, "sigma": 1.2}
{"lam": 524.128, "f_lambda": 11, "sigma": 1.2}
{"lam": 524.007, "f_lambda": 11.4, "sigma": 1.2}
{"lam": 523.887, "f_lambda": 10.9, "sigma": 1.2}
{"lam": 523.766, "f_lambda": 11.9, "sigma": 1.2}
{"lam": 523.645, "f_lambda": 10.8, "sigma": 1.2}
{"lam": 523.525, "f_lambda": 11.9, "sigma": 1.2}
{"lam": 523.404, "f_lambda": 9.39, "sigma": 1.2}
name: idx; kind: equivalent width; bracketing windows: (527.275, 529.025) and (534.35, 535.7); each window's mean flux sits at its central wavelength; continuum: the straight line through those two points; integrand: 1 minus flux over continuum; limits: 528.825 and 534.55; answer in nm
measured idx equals 0.223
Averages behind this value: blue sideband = 10.9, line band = 11.1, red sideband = 12.1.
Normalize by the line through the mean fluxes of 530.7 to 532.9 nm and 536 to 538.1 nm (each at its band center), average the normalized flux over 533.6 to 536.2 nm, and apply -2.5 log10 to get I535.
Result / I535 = 0.02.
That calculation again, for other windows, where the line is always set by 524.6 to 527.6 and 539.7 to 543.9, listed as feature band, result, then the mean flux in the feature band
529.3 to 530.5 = 0.058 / 10.8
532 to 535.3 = -0.025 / 11.7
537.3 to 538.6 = -0.073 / 12.1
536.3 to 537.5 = -0.095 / 12.4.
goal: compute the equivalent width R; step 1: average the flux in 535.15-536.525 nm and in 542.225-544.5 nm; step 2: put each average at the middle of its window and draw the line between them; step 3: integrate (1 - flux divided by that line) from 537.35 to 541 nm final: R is -0.12 nm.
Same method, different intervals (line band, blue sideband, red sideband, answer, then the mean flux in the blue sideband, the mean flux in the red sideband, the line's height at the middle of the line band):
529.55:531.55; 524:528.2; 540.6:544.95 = 0.069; 11.4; 11.3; 11.4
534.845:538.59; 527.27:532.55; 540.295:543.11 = -0.233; 11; 11.3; 11.2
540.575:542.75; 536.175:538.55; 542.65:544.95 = 0.099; 12.1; 11.5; 11.7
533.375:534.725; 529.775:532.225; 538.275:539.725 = -0.013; 11.1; 11.9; 11.4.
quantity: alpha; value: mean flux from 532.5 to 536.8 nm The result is 11.5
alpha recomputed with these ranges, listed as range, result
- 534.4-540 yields 11.9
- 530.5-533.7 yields 11.3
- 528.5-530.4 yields 10.9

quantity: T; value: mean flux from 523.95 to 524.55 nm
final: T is 11.5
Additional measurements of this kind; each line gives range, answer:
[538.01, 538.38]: 12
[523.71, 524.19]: 11.3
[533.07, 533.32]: 12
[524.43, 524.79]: 12.1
